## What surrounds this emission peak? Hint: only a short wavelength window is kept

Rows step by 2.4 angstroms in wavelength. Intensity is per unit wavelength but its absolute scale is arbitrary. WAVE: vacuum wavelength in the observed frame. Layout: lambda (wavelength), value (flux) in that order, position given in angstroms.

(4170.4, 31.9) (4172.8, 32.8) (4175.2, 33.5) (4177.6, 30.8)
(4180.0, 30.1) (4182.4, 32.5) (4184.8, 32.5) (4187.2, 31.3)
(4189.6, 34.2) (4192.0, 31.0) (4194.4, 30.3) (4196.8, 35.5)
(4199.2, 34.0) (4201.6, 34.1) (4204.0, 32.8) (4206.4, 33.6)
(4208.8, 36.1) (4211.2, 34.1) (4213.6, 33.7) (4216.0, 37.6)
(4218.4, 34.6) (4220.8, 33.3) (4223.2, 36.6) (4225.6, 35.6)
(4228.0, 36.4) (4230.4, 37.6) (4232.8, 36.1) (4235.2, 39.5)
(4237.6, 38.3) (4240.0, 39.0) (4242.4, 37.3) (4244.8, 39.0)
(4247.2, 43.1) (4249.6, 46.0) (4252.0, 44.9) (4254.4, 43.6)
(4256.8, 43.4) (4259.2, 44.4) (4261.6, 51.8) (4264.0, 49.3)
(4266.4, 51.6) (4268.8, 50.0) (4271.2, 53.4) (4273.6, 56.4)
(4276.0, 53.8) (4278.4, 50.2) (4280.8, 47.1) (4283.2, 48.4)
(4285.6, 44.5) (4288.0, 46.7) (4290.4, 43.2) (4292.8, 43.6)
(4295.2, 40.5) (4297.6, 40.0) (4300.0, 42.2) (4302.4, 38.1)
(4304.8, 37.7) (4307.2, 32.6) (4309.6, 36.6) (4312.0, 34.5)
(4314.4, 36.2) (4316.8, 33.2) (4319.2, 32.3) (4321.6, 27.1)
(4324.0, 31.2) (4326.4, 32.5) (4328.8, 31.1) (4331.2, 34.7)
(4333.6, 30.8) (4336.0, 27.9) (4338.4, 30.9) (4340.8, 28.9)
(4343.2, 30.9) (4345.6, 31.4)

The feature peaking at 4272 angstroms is C III]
